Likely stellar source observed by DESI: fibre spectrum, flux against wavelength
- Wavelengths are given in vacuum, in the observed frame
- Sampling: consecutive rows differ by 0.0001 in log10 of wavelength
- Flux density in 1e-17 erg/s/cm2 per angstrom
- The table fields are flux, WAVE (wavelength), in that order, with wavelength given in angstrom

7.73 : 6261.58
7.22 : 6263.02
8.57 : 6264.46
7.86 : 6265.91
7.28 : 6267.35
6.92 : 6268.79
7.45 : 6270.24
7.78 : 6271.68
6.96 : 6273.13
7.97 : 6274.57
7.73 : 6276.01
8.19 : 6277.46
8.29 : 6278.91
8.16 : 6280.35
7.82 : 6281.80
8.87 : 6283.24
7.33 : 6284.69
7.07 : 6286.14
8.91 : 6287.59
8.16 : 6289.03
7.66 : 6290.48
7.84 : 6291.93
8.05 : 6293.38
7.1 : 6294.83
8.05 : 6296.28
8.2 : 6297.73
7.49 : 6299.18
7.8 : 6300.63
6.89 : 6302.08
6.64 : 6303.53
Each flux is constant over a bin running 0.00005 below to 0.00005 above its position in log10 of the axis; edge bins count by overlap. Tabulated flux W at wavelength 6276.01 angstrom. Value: 7.73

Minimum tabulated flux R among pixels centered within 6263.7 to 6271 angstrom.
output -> 6.92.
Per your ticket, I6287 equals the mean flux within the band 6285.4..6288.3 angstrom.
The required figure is 7.97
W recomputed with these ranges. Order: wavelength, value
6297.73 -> 8.2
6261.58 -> 7.73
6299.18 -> 7.49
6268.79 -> 6.92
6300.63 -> 7.8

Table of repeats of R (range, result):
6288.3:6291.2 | 7.66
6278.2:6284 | 7.82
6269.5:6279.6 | 6.96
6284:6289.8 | 7.07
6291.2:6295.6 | 7.1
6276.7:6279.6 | 8.19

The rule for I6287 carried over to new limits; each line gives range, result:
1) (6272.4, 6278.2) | 7.71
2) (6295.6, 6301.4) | 7.88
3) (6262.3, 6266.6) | 7.88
